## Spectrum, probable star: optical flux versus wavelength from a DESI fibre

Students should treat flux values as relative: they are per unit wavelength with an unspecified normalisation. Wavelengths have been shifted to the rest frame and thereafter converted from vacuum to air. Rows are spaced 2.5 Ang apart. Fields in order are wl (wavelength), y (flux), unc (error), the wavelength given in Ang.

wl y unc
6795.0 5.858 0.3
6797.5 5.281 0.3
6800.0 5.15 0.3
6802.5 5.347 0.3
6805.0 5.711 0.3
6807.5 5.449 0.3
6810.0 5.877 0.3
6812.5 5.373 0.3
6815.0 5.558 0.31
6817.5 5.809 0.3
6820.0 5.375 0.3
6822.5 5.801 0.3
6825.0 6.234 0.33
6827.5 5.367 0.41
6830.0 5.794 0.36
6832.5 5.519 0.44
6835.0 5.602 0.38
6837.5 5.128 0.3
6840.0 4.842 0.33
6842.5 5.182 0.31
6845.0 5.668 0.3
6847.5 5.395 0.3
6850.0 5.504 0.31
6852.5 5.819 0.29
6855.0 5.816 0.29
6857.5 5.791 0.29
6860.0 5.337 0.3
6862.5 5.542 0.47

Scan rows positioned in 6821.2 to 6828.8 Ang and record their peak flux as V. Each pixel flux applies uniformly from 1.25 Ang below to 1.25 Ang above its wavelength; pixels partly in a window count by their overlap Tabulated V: 6.234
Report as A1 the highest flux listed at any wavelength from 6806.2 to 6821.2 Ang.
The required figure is 5.877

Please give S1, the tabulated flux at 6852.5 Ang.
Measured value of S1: 5.819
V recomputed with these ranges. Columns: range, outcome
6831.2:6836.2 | 5.602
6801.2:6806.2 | 5.711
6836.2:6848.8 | 5.668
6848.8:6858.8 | 5.819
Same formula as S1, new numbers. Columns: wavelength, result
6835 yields 5.602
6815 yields 5.558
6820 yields 5.375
